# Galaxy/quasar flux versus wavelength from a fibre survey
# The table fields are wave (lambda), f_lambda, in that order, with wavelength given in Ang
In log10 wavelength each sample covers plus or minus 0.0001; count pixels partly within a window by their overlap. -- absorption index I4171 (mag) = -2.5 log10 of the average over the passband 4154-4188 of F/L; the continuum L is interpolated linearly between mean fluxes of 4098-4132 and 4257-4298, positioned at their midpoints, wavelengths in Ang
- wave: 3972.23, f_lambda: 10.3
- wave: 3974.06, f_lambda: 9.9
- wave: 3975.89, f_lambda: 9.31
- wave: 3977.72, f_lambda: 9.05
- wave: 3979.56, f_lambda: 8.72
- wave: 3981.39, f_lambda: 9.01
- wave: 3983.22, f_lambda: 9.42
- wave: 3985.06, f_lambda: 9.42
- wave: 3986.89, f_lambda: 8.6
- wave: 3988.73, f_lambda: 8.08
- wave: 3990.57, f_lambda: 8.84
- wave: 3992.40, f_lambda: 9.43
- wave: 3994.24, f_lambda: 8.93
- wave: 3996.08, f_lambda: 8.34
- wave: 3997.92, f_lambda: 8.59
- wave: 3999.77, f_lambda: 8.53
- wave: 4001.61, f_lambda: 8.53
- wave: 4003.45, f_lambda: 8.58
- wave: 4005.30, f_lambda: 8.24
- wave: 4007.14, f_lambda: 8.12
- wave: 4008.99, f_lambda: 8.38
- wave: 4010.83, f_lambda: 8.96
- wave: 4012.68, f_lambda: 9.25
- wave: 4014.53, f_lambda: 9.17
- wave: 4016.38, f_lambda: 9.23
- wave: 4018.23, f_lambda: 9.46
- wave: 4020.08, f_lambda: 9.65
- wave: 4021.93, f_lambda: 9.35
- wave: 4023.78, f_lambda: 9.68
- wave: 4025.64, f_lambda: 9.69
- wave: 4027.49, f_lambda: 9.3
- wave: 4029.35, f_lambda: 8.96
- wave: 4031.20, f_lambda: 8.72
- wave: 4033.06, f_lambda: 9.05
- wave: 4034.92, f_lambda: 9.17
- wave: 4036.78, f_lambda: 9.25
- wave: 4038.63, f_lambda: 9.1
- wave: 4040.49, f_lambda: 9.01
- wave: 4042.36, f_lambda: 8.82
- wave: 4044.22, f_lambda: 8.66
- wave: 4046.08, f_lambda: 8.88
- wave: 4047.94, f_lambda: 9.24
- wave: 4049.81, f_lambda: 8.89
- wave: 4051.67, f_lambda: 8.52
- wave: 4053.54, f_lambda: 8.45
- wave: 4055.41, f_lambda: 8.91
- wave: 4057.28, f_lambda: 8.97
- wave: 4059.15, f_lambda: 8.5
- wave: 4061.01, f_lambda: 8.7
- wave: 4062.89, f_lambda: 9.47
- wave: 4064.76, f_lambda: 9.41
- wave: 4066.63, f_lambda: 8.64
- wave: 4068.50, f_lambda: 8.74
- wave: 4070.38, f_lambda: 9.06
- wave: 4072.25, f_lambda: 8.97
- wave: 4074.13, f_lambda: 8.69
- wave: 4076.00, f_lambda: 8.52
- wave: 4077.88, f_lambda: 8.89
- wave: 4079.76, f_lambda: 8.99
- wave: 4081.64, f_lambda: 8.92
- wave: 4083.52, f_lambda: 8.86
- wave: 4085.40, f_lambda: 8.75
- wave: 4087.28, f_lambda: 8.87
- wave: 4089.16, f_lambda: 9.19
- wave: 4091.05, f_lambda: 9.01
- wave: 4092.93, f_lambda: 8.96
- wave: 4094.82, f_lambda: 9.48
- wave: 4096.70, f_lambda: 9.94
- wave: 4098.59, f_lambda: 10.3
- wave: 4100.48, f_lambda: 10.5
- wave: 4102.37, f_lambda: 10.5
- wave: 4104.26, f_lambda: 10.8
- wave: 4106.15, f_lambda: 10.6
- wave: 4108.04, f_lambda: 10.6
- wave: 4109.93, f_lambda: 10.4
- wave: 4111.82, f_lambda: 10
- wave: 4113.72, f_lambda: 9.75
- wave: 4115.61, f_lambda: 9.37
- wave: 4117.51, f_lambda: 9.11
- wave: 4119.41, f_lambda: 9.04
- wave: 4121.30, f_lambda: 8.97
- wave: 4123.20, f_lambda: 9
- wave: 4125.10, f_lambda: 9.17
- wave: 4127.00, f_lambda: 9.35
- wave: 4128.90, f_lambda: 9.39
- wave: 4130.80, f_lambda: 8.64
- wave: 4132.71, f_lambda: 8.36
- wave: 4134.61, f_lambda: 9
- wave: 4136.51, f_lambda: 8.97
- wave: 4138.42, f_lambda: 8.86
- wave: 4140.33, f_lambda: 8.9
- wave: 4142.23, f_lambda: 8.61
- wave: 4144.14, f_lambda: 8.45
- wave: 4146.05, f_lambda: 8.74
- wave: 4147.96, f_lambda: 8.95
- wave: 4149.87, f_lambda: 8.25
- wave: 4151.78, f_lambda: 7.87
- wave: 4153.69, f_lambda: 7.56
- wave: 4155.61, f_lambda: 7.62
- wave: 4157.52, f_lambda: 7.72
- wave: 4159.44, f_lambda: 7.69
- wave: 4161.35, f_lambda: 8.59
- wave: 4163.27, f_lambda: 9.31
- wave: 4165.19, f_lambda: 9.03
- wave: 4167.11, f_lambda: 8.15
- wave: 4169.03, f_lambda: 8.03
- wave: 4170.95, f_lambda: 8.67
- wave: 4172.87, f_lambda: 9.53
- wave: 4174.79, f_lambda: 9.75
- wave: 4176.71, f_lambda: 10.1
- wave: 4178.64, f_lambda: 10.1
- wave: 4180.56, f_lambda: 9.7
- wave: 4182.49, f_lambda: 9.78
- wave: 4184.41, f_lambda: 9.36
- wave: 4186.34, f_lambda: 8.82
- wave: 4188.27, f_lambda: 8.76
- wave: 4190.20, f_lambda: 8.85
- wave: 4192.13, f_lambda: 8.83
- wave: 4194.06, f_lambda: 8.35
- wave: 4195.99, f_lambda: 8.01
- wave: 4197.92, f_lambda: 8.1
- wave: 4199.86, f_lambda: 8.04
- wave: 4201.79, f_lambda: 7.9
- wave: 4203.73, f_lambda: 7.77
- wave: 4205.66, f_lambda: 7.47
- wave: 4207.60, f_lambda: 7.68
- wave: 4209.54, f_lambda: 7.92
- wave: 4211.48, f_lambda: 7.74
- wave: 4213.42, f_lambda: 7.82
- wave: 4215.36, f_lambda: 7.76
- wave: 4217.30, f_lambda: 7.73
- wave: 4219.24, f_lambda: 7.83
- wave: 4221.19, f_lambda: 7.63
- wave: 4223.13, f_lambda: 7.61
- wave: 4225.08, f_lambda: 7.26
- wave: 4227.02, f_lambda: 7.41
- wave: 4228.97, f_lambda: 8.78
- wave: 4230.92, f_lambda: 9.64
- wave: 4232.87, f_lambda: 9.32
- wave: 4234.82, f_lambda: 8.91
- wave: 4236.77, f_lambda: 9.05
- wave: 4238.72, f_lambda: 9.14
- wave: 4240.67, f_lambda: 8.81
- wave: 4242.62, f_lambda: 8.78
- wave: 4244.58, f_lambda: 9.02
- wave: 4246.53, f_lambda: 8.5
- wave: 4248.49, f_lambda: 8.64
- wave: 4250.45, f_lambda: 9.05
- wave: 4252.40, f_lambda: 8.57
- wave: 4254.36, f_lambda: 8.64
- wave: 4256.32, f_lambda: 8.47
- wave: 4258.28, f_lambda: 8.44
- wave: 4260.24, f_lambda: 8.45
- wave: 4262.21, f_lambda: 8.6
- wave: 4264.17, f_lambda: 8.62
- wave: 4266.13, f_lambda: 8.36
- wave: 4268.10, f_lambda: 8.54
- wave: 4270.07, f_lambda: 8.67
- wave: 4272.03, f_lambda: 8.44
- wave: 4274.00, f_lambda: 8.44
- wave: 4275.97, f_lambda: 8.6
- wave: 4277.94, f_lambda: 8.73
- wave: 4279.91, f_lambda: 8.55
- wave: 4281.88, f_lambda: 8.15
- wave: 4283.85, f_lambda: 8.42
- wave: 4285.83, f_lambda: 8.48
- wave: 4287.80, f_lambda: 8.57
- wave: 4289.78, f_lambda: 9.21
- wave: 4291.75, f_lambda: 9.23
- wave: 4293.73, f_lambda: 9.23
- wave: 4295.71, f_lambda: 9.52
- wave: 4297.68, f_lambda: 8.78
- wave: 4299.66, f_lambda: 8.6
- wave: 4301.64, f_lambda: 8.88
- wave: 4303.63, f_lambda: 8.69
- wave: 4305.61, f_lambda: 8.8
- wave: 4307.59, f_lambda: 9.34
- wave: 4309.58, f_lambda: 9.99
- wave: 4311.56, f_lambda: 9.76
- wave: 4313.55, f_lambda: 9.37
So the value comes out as 0.05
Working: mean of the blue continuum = 9.73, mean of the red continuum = 8.67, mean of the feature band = 8.91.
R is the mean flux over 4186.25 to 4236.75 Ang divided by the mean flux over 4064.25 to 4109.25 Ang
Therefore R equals 0.9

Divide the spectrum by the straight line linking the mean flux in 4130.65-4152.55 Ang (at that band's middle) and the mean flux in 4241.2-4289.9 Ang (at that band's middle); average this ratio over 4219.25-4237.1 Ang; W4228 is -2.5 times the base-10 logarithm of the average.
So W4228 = 0.03 mag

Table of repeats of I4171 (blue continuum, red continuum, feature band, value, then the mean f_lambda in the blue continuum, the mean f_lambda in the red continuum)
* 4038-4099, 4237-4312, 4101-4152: -0.04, 8.97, 8.78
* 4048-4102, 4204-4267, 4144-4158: 0.08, 9.06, 8.36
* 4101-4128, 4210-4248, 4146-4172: 0.12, 9.77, 8.35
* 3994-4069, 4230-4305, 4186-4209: 0.08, 8.93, 8.76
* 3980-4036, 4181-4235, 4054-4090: -0.02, 8.96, 8.26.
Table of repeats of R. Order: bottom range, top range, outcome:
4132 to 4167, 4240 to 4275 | 1.02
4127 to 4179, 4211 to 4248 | 0.96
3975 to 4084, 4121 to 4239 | 0.96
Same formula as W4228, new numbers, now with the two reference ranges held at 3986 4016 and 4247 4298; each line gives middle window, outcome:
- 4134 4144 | -0.02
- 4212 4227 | 0.14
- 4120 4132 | -0.05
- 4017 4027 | -0.10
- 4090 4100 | -0.11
